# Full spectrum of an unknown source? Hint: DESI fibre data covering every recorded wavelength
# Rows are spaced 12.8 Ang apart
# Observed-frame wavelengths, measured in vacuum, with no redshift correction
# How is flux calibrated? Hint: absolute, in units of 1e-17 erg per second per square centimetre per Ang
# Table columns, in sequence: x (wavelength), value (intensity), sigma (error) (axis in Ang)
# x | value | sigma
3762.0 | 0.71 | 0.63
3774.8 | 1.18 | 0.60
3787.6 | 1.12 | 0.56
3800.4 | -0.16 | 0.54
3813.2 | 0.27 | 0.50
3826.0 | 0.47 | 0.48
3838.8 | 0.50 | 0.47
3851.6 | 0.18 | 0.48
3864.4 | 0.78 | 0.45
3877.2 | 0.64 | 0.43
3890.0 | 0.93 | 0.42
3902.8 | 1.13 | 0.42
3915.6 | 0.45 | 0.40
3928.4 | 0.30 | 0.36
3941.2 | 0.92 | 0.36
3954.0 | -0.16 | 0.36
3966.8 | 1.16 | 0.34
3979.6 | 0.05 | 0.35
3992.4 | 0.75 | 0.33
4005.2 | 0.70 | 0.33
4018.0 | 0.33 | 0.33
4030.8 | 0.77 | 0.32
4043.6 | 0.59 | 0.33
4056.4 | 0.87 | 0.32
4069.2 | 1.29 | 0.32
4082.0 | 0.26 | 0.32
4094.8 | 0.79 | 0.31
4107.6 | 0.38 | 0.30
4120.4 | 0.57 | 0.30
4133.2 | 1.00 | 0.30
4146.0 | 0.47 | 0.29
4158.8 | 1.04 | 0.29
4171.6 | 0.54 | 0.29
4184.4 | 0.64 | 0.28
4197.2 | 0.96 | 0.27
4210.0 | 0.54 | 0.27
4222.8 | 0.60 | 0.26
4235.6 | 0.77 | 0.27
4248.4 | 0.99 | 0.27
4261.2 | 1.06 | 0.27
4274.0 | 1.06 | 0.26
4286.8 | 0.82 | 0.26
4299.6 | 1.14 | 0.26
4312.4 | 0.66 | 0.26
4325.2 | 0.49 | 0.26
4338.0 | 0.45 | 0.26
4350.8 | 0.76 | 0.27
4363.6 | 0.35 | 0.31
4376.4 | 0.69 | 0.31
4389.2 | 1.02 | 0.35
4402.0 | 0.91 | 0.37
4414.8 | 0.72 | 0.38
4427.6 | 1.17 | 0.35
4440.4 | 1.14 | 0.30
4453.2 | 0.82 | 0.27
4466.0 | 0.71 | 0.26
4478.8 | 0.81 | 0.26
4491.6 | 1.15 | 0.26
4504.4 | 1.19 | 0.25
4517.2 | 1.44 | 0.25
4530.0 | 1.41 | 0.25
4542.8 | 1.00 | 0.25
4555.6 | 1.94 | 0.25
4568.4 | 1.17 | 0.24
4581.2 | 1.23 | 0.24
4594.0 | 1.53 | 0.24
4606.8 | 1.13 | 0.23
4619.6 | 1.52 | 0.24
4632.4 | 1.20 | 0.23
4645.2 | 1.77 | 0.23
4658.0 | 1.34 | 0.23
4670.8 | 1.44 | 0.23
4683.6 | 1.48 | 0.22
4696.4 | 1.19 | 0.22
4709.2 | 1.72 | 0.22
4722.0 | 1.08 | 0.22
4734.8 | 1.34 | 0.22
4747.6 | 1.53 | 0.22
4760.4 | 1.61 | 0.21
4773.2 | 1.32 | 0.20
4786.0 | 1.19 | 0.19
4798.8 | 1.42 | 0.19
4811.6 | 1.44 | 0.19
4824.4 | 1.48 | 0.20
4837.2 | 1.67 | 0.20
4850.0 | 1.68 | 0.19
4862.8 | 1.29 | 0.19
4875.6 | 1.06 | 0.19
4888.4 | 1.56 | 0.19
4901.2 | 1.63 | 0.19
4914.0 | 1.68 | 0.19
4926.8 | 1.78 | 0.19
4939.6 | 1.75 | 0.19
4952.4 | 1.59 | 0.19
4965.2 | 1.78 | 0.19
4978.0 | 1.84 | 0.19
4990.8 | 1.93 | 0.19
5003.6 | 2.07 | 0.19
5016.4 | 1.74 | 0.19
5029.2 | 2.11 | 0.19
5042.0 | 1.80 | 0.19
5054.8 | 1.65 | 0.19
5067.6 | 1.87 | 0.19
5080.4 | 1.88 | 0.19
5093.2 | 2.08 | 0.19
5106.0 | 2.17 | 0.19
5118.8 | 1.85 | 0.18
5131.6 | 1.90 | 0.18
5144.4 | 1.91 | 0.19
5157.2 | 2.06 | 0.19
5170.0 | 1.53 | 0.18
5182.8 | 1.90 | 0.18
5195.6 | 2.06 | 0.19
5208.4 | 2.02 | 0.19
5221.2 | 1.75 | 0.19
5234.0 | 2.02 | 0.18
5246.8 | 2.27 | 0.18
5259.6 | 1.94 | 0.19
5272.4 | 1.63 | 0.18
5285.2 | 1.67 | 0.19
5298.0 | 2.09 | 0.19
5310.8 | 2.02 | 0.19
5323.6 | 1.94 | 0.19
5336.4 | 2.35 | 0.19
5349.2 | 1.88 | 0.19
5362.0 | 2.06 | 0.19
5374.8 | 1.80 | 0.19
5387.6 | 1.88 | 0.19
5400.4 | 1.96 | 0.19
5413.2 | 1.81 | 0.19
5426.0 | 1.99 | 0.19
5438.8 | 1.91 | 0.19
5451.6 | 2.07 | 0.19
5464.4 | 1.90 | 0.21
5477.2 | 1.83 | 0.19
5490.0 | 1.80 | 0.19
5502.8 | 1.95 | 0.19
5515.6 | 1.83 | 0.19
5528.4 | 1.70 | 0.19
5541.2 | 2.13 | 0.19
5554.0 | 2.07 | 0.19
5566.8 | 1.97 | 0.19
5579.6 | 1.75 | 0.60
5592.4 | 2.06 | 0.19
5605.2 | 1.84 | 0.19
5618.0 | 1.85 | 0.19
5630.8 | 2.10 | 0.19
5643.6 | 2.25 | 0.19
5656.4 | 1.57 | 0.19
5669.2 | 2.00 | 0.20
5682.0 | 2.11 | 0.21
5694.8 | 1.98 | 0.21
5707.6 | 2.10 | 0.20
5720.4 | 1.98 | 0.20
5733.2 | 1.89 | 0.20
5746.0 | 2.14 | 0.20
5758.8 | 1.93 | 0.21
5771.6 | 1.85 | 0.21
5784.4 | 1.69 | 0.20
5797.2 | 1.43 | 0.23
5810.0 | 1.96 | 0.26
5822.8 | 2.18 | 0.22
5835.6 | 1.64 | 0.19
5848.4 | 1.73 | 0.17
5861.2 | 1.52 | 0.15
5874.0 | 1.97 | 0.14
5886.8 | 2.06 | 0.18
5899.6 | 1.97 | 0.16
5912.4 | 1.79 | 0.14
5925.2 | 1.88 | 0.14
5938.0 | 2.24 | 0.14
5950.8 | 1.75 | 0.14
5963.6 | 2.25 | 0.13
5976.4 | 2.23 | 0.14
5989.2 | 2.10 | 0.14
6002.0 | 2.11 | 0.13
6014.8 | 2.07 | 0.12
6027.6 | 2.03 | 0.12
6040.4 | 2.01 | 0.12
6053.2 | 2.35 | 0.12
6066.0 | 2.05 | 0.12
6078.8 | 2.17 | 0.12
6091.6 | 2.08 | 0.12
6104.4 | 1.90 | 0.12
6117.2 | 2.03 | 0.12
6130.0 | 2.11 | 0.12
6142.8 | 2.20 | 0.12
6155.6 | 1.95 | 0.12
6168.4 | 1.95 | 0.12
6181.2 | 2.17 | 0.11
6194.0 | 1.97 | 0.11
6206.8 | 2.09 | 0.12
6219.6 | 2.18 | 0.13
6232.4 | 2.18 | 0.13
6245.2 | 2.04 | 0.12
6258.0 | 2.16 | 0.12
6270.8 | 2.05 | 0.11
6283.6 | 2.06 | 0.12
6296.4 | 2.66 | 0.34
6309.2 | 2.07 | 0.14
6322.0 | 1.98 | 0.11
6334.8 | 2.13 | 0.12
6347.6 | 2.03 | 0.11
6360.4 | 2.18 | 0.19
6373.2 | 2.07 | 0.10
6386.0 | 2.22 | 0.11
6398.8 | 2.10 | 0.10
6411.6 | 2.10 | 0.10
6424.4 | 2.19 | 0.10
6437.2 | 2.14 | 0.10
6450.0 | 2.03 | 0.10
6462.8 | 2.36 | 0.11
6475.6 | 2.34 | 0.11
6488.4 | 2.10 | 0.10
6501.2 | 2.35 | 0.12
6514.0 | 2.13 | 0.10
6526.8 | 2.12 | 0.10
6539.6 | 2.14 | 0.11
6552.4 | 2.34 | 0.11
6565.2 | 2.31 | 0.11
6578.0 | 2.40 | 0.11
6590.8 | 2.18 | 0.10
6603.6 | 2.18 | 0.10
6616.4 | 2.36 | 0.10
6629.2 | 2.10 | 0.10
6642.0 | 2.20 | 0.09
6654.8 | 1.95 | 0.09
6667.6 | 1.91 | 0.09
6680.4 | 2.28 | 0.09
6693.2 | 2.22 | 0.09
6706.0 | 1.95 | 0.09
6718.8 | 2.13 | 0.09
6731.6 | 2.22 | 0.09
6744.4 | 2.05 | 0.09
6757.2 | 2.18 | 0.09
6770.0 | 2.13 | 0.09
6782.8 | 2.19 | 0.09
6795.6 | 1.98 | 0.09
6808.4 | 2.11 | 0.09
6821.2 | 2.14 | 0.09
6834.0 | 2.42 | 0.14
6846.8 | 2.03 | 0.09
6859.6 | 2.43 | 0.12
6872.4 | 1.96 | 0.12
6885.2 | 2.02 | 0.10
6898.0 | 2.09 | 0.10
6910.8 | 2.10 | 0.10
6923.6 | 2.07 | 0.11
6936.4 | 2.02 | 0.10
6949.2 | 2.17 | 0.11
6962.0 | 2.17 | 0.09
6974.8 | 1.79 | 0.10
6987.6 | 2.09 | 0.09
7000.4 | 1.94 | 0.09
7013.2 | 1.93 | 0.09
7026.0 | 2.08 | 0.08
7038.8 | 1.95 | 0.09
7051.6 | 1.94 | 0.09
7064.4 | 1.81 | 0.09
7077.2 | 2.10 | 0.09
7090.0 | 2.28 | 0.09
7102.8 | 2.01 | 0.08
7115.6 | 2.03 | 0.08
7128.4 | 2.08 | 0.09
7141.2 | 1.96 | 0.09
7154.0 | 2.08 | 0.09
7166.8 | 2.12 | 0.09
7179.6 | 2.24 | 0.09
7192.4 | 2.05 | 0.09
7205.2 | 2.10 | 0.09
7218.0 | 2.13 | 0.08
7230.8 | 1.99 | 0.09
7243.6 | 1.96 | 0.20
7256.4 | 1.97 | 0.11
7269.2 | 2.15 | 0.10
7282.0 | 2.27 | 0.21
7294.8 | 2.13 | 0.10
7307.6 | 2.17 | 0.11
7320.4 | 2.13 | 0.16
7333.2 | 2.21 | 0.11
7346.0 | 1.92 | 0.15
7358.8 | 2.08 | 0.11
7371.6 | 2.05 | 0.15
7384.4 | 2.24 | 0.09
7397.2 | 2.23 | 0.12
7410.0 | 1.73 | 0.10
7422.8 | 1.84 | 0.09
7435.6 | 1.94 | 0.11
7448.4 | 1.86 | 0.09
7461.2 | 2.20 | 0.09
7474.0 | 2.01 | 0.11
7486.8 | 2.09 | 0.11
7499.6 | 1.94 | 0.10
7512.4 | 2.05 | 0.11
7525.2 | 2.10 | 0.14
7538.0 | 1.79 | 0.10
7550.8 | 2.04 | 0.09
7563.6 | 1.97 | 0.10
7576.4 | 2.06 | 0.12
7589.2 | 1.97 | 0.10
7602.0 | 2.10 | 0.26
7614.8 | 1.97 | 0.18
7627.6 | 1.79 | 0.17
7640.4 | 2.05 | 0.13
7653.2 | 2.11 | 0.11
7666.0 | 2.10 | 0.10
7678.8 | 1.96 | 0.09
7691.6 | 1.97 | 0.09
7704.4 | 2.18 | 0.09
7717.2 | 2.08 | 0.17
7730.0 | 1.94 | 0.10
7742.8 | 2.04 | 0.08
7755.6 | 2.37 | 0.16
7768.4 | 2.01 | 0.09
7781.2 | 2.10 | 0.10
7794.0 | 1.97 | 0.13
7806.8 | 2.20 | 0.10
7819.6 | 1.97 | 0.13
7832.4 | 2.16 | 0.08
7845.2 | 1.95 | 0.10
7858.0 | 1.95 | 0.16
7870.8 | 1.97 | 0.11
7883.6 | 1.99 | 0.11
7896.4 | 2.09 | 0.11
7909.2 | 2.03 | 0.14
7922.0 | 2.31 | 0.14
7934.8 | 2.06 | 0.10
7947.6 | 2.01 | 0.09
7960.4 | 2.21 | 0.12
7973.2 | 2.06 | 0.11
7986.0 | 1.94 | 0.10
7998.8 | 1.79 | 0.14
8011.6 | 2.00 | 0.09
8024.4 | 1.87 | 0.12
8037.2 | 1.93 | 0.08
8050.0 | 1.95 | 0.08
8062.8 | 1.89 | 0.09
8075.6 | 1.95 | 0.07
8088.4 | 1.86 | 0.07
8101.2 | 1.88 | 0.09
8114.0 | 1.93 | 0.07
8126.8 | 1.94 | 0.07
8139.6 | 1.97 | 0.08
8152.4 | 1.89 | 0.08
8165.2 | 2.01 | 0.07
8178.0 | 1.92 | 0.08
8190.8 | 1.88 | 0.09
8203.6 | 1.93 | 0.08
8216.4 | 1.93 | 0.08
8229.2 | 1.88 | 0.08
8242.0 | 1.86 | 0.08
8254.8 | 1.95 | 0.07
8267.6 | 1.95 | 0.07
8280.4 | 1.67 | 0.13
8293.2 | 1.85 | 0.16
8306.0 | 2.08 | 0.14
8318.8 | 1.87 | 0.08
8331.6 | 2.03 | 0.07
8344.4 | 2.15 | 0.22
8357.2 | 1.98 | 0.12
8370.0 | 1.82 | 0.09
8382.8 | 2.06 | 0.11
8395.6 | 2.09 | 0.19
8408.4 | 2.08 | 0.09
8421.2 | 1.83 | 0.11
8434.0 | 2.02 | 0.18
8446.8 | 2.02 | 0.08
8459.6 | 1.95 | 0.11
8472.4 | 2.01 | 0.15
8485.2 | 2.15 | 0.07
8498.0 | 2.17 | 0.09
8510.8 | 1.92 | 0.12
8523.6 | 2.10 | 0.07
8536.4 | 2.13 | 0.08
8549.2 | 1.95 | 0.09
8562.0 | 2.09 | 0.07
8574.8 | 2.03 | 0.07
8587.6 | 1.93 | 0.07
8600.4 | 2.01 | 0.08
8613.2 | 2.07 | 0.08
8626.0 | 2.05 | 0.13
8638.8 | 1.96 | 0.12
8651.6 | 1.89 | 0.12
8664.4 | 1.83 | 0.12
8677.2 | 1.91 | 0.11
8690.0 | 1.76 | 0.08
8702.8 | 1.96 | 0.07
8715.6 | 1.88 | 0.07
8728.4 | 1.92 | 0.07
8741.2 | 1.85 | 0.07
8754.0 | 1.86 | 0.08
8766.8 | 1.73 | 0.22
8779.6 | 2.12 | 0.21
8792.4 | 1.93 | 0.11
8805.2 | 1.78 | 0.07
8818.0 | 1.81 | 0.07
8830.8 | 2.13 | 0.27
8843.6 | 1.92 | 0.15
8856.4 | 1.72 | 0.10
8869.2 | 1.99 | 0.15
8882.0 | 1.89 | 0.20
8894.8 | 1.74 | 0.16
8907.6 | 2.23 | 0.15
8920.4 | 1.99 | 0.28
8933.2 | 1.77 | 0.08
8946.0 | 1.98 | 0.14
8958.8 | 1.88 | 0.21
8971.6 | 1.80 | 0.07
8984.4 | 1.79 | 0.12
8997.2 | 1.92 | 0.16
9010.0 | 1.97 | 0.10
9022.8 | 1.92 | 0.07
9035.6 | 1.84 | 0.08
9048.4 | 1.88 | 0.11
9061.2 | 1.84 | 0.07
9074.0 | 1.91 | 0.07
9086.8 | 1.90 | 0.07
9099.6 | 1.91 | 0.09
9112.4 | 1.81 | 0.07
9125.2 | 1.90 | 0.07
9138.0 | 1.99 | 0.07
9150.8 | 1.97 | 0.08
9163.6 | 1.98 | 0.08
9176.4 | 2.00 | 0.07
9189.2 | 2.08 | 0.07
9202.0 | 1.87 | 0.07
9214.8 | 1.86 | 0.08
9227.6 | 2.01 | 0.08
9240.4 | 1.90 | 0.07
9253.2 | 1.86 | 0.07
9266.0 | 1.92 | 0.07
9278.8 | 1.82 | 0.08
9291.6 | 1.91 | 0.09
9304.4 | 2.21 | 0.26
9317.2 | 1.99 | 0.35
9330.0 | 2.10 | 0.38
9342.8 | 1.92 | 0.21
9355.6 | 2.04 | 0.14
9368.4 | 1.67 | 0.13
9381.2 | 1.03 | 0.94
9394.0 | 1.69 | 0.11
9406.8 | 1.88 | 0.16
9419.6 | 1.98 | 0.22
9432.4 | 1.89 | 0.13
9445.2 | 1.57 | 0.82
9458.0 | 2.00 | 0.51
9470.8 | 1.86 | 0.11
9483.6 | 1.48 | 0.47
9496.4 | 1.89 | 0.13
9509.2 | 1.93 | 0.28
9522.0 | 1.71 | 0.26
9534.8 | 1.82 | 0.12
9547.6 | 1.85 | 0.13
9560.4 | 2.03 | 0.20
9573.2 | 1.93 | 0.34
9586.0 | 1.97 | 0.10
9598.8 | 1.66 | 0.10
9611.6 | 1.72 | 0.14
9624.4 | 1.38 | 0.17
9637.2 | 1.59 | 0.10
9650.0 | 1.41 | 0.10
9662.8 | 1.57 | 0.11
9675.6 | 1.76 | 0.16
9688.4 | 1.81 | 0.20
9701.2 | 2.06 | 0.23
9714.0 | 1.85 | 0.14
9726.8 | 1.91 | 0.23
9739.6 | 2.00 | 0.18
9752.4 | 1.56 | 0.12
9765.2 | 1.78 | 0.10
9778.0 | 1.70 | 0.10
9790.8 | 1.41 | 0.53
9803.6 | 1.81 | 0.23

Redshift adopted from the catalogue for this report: 0.13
